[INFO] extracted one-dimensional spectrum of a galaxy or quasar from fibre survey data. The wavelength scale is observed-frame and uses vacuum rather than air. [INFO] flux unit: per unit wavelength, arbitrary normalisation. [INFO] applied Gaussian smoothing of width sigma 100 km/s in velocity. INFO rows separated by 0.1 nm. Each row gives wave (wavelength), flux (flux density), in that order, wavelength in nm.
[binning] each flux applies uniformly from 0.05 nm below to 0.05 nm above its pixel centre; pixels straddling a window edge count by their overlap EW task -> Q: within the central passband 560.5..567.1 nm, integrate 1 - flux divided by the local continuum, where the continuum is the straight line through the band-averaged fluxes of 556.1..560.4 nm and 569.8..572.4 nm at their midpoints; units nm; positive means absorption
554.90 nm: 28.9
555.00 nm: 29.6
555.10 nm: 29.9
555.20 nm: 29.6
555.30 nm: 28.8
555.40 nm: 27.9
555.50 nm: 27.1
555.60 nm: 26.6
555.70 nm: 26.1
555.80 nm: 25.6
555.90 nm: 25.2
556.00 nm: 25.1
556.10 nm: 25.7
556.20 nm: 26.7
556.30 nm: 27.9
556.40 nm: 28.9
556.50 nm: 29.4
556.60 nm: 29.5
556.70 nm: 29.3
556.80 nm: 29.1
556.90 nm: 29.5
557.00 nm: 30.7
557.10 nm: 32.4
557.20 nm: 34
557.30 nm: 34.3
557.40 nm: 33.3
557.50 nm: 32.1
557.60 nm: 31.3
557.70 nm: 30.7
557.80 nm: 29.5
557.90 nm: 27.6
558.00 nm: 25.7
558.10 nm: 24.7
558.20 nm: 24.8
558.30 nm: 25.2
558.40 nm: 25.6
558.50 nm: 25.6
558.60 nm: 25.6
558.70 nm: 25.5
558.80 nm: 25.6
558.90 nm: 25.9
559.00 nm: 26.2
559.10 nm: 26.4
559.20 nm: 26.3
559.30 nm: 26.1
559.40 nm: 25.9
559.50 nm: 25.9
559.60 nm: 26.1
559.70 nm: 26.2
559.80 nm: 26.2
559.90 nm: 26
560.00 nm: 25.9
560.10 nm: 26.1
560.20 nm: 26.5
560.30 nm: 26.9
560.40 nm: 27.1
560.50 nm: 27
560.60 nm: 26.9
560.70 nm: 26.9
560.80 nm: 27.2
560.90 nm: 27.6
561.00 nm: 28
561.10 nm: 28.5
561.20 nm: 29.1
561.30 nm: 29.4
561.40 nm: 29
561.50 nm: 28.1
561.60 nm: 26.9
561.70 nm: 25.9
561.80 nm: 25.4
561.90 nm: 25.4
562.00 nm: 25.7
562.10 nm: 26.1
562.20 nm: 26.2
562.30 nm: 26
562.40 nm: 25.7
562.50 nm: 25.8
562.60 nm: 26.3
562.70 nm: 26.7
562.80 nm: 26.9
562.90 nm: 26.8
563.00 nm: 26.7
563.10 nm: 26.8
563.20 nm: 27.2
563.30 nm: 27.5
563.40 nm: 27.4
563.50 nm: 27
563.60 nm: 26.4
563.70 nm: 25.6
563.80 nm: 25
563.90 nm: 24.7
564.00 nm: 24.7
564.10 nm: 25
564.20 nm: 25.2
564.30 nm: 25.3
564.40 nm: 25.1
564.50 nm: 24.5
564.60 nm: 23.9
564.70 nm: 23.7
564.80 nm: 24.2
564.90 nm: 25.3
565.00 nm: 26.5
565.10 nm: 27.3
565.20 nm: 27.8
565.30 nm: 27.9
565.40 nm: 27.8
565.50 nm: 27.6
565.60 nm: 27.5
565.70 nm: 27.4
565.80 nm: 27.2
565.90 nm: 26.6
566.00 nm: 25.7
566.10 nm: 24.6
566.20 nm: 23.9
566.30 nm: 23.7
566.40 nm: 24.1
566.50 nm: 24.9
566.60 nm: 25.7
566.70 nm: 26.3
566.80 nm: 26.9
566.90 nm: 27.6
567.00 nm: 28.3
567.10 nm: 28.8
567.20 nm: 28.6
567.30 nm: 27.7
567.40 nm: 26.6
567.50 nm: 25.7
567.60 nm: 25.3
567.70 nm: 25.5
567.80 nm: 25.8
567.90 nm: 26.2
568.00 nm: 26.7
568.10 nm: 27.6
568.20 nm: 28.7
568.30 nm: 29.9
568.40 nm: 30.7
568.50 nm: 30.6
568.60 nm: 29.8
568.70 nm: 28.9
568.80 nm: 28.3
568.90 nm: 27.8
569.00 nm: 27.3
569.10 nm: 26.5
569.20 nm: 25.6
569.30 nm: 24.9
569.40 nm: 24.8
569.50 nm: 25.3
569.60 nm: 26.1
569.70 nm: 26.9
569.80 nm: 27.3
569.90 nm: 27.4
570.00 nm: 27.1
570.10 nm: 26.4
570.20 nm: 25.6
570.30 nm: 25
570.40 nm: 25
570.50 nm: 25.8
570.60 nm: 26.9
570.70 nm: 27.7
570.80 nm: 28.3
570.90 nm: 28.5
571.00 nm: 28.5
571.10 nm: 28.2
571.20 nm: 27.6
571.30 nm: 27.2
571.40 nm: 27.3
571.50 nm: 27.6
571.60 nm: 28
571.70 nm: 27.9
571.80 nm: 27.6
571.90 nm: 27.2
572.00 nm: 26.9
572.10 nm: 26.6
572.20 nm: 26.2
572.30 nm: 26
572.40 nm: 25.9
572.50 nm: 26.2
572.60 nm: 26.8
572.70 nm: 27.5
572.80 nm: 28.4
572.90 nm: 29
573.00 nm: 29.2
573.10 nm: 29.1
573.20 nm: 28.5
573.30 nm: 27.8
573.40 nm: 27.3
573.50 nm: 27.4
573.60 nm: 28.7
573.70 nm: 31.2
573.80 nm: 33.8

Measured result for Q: 0.258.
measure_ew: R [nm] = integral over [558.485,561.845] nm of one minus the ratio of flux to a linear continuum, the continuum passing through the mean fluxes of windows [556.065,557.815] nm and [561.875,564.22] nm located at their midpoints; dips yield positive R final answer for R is 0.16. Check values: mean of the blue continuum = 30.3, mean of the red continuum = 26.1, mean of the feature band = 26.7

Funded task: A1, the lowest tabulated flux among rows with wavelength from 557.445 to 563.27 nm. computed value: 24.7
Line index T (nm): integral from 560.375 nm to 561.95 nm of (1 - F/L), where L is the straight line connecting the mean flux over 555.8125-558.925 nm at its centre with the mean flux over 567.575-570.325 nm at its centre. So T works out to 0.03 nm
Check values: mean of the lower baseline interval 28.3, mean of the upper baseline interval 27.1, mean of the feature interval 27.4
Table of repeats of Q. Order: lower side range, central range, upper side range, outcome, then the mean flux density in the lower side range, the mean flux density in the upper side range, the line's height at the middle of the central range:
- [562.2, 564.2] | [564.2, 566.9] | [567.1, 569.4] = 0.095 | 26.2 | 27.5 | 26.8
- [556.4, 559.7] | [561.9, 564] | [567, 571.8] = 0.111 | 28.1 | 27.2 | 27.7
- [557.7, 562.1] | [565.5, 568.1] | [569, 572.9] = 0.040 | 26.6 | 26.8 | 26.8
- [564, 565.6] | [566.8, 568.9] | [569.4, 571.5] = -0.115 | 25.8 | 26.9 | 26.4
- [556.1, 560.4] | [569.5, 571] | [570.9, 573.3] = 0.047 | 27.8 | 27.6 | 27.6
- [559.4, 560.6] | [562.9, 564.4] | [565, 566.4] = 0.022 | 26.4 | 26.5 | 26.4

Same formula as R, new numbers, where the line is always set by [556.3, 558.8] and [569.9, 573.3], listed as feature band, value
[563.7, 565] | 0.151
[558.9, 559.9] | 0.088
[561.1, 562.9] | 0.099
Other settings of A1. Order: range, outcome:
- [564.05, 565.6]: 23.7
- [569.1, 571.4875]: 24.8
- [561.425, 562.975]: 25.4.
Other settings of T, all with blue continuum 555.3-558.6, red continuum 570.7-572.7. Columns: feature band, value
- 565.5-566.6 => 0.081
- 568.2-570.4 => 0.019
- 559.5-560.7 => 0.071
